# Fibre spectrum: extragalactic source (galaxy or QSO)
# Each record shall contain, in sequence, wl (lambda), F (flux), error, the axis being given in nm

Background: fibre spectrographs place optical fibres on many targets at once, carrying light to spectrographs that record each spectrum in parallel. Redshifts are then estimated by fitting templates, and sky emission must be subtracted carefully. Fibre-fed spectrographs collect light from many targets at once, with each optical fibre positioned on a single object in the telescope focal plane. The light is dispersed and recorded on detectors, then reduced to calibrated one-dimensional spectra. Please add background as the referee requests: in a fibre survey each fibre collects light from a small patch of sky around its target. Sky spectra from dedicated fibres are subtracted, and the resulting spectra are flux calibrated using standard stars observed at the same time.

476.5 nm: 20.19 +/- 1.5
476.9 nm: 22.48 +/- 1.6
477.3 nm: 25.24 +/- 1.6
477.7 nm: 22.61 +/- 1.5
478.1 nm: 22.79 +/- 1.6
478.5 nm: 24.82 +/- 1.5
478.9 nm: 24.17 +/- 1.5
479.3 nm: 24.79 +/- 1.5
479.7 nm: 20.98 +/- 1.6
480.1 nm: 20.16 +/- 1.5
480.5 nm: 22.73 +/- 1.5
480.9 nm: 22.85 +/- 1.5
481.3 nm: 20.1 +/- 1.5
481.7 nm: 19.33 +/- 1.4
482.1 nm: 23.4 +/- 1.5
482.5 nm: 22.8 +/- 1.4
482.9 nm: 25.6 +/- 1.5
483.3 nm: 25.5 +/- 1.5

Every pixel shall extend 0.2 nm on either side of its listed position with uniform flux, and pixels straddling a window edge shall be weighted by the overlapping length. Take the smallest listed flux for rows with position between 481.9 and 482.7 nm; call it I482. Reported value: 22.8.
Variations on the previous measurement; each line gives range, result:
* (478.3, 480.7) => 20.16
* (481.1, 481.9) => 19.33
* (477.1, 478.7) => 22.61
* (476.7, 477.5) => 22.48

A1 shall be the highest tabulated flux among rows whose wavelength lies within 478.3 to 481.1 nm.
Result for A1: 24.82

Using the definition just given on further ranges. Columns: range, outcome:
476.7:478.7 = 25.24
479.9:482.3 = 23.4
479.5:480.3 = 20.98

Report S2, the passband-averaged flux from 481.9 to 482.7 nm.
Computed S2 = 23.1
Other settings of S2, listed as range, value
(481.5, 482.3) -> 21.4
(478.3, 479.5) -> 24.6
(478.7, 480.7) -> 22.6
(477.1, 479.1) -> 23.9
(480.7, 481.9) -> 20.8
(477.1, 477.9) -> 23.9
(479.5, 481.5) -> 21.4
